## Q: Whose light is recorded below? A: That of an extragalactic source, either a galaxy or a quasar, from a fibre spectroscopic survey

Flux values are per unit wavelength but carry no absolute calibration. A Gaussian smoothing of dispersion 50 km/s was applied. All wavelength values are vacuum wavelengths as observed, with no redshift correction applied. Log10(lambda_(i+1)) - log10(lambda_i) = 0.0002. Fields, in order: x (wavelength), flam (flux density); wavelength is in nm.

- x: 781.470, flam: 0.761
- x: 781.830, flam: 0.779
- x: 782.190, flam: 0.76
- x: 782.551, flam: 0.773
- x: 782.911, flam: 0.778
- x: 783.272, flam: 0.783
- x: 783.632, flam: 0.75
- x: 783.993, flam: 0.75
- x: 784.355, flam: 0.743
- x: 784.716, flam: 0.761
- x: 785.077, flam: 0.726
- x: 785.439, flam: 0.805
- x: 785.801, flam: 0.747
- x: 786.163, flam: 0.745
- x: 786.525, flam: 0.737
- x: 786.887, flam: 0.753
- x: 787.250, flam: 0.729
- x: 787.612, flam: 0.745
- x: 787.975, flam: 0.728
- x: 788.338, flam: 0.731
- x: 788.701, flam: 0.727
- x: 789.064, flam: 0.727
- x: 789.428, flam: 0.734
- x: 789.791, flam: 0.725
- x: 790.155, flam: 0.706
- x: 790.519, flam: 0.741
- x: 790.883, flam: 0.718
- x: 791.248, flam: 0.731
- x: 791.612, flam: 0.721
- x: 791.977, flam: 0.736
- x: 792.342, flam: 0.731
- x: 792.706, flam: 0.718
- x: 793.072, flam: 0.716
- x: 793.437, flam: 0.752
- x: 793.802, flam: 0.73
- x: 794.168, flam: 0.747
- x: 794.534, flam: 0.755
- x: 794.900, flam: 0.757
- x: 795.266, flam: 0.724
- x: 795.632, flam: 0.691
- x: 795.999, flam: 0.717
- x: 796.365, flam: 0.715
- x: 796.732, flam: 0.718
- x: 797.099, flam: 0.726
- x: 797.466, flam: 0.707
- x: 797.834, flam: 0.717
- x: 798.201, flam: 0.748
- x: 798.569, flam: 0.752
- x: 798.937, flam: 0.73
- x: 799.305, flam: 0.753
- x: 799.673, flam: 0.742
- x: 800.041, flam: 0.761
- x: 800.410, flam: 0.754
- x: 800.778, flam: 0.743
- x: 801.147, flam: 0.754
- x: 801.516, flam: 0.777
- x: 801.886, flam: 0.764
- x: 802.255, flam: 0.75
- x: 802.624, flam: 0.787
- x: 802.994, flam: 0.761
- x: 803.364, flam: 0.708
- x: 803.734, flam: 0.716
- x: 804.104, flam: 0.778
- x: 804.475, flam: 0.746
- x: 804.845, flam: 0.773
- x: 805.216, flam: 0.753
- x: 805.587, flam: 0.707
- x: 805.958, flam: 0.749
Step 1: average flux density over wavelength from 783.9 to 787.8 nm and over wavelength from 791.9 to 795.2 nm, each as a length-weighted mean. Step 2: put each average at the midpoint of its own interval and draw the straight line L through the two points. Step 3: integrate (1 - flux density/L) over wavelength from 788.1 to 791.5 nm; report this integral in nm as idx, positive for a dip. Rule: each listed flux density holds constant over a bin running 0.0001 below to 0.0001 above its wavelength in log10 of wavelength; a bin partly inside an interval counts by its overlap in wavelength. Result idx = 0.076 nm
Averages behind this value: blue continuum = 0.749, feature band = 0.727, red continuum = 0.738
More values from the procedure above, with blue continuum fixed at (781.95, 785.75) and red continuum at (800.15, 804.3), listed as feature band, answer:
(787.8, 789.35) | 0.06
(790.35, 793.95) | 0.14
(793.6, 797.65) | 0.16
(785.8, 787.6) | 0.05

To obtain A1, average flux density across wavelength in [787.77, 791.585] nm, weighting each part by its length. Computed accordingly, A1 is 0.727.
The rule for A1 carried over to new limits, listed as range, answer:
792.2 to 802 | 0.737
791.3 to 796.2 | 0.73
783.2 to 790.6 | 0.742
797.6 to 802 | 0.749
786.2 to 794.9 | 0.733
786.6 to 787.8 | 0.742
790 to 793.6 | 0.727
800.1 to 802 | 0.758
